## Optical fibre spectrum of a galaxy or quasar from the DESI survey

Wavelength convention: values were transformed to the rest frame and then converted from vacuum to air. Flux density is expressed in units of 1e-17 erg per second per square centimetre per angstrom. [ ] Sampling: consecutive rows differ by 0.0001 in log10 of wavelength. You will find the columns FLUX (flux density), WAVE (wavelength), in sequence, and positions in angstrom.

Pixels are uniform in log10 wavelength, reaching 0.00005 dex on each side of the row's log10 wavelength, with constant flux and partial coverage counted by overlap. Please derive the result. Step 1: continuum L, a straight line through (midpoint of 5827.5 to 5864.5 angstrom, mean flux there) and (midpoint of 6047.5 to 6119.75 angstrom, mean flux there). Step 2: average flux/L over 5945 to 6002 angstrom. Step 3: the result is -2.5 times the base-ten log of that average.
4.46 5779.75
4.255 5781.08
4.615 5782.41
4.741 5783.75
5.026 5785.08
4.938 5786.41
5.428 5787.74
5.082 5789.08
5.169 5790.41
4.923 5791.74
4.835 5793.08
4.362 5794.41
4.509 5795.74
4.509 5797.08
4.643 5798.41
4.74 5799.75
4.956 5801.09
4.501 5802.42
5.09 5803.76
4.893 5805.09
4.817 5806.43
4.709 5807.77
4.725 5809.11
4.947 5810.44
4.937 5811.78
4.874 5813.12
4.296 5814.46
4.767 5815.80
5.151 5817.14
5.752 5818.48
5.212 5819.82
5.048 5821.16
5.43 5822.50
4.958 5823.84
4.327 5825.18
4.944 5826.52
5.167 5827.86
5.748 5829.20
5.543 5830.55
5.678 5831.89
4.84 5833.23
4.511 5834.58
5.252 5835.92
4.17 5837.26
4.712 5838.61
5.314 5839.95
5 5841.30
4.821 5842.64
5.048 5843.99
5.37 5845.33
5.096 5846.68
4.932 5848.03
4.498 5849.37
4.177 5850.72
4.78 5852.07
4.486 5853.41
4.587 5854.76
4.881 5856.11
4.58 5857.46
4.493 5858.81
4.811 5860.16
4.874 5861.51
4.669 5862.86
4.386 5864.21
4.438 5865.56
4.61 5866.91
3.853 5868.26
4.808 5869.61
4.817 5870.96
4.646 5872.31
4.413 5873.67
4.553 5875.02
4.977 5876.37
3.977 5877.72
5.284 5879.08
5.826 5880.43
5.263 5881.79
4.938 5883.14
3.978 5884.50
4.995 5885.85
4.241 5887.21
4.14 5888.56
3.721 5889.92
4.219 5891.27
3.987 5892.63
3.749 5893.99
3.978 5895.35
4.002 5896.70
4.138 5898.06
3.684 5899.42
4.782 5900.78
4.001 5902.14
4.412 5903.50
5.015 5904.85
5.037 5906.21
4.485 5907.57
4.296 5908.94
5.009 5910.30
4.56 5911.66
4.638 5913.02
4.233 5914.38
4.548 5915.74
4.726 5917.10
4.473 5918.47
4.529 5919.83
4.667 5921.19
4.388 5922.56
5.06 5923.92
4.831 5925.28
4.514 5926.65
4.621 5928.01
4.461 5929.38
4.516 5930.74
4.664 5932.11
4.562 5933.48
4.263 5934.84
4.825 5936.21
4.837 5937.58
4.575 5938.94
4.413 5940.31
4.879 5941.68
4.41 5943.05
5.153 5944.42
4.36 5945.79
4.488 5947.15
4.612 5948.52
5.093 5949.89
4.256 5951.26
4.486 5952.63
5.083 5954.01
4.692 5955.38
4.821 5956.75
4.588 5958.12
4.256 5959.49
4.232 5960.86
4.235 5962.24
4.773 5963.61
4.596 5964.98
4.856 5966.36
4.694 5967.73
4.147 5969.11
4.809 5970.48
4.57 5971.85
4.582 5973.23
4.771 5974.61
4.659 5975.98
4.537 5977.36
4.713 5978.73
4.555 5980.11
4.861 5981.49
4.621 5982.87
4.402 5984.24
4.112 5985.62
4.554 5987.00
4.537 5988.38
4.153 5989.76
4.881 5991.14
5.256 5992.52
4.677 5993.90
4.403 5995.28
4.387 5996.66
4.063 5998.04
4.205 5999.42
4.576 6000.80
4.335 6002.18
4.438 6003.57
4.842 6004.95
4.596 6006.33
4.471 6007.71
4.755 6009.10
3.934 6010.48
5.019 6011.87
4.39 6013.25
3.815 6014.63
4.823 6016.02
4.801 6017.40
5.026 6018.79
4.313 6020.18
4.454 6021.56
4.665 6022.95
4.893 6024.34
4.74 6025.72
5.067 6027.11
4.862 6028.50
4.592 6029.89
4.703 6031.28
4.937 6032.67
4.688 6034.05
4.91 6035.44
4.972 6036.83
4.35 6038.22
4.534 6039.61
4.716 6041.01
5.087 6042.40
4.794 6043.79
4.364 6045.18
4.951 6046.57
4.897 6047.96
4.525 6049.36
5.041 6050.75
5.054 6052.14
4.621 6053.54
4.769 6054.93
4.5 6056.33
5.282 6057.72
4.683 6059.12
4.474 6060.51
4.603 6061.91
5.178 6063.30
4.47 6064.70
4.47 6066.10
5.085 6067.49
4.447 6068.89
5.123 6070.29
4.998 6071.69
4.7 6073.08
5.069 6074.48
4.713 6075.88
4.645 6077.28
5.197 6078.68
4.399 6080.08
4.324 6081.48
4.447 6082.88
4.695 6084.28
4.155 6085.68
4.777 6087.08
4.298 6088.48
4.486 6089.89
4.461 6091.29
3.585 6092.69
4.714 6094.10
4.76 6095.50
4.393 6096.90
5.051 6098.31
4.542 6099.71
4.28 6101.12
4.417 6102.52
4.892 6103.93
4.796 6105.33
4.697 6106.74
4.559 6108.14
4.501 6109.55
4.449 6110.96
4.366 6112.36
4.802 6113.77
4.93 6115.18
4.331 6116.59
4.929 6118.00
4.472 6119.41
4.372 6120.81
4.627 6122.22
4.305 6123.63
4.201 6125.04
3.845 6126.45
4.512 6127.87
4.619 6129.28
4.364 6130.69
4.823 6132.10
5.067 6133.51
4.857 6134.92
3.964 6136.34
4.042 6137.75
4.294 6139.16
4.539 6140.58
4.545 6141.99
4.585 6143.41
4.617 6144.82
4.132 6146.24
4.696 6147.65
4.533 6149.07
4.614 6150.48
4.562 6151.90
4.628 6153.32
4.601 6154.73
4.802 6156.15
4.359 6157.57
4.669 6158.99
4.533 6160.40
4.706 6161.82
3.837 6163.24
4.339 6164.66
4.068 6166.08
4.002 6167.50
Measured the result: 0.04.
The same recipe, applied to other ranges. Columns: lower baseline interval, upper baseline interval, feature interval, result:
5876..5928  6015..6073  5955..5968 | 0.01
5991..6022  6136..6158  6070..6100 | -0.02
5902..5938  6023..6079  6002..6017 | 0.05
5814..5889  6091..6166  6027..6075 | -0.04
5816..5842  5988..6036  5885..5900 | 0.20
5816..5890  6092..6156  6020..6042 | -0.02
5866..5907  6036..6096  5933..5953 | -0.02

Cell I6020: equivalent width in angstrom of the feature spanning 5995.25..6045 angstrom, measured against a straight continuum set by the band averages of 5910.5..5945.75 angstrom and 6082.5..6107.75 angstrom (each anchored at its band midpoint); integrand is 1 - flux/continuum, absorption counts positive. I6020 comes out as -0.54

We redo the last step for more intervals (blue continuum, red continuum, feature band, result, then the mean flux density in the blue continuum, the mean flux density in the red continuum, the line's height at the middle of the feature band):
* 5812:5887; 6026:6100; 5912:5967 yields 2.05 angstrom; 4.84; 4.7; 4.78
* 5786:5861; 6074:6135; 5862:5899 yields 2.77 angstrom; 4.89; 4.56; 4.82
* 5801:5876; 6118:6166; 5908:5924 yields 0.57 angstrom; 4.84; 4.48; 4.74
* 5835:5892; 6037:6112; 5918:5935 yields 0.30 angstrom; 4.68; 4.66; 4.67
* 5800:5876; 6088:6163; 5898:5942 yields 1.65 angstrom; 4.84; 4.52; 4.75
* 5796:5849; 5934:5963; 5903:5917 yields 0.23 angstrom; 4.95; 4.6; 4.71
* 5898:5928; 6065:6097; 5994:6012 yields 0.52 angstrom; 4.56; 4.61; 4.58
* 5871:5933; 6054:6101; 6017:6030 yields -0.39 angstrom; 4.52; 4.65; 4.61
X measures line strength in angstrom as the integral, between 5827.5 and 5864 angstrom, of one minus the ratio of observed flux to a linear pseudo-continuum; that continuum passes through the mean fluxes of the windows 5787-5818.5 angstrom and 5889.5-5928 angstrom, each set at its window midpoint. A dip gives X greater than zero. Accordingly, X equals -1.6 angstrom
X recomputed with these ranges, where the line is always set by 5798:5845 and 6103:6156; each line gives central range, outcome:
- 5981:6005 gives 1.11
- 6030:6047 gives -0.30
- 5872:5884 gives 0.04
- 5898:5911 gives 0.92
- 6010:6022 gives 0.44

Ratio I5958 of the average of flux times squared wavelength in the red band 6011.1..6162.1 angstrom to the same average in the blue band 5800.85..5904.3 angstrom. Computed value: 1.06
